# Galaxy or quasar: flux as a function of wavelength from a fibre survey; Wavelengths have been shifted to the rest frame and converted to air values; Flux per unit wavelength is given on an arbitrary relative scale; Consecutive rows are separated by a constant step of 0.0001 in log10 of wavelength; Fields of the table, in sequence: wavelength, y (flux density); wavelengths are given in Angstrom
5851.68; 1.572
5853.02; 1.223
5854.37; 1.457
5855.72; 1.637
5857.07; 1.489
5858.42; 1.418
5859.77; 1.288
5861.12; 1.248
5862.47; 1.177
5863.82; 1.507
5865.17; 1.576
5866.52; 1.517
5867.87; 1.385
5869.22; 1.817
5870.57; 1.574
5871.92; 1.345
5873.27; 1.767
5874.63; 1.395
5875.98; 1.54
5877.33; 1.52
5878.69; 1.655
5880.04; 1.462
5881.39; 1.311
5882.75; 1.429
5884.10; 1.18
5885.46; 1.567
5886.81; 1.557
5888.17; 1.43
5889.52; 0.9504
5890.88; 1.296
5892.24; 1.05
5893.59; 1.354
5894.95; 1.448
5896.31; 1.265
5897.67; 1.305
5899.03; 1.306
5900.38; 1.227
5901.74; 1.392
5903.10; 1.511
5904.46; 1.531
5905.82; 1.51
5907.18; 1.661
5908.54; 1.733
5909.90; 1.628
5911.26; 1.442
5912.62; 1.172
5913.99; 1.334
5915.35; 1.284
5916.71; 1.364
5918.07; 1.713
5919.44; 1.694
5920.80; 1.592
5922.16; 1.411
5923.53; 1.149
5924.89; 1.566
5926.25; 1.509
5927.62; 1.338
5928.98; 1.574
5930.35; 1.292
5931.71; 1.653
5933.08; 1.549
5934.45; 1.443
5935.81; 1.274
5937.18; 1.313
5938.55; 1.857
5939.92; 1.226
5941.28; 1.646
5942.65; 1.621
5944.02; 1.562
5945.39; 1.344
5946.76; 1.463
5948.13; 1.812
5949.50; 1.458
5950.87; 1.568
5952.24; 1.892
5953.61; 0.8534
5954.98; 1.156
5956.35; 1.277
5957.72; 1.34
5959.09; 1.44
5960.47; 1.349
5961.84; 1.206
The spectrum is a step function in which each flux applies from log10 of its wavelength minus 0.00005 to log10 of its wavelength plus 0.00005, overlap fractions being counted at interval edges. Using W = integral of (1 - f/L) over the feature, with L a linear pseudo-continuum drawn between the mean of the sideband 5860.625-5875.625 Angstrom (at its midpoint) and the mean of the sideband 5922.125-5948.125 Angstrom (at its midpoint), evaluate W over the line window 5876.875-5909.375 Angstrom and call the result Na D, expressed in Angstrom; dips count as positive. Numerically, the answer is 1.7 Angstrom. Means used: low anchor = 1.49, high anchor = 1.47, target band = 1.4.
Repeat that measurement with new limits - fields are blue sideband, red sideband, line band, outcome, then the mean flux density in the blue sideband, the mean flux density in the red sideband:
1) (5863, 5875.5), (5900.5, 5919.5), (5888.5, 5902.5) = 2.2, 1.54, 1.48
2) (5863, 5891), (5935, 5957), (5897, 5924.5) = 0.3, 1.47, 1.46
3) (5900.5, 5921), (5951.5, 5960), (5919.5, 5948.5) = -1.6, 1.49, 1.33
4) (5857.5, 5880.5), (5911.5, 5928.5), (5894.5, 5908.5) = 0.2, 1.48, 1.43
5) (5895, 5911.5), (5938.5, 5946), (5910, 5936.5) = 0.8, 1.46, 1.52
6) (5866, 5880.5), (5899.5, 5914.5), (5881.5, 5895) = 1.7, 1.55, 1.47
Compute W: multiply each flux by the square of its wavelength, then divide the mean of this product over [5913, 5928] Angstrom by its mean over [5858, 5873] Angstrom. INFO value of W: 1.02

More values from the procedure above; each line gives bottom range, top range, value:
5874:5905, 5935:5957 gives 1.08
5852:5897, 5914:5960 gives 1.05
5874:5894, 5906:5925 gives 1.08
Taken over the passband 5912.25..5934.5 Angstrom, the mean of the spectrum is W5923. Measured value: 1.45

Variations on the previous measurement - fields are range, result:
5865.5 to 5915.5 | 1.43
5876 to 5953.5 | 1.45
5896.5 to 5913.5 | 1.44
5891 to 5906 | 1.35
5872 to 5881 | 1.54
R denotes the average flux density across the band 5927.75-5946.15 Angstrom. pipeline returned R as 1.48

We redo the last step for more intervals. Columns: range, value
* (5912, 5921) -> 1.44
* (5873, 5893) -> 1.4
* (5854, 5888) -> 1.47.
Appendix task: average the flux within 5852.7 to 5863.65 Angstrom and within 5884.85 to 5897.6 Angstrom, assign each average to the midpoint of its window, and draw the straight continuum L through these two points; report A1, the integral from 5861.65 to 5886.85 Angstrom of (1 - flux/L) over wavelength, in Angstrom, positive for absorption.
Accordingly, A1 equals -2.5 Angstrom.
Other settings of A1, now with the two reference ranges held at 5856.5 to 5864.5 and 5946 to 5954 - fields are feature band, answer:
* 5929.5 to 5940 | 0.2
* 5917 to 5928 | -0.2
